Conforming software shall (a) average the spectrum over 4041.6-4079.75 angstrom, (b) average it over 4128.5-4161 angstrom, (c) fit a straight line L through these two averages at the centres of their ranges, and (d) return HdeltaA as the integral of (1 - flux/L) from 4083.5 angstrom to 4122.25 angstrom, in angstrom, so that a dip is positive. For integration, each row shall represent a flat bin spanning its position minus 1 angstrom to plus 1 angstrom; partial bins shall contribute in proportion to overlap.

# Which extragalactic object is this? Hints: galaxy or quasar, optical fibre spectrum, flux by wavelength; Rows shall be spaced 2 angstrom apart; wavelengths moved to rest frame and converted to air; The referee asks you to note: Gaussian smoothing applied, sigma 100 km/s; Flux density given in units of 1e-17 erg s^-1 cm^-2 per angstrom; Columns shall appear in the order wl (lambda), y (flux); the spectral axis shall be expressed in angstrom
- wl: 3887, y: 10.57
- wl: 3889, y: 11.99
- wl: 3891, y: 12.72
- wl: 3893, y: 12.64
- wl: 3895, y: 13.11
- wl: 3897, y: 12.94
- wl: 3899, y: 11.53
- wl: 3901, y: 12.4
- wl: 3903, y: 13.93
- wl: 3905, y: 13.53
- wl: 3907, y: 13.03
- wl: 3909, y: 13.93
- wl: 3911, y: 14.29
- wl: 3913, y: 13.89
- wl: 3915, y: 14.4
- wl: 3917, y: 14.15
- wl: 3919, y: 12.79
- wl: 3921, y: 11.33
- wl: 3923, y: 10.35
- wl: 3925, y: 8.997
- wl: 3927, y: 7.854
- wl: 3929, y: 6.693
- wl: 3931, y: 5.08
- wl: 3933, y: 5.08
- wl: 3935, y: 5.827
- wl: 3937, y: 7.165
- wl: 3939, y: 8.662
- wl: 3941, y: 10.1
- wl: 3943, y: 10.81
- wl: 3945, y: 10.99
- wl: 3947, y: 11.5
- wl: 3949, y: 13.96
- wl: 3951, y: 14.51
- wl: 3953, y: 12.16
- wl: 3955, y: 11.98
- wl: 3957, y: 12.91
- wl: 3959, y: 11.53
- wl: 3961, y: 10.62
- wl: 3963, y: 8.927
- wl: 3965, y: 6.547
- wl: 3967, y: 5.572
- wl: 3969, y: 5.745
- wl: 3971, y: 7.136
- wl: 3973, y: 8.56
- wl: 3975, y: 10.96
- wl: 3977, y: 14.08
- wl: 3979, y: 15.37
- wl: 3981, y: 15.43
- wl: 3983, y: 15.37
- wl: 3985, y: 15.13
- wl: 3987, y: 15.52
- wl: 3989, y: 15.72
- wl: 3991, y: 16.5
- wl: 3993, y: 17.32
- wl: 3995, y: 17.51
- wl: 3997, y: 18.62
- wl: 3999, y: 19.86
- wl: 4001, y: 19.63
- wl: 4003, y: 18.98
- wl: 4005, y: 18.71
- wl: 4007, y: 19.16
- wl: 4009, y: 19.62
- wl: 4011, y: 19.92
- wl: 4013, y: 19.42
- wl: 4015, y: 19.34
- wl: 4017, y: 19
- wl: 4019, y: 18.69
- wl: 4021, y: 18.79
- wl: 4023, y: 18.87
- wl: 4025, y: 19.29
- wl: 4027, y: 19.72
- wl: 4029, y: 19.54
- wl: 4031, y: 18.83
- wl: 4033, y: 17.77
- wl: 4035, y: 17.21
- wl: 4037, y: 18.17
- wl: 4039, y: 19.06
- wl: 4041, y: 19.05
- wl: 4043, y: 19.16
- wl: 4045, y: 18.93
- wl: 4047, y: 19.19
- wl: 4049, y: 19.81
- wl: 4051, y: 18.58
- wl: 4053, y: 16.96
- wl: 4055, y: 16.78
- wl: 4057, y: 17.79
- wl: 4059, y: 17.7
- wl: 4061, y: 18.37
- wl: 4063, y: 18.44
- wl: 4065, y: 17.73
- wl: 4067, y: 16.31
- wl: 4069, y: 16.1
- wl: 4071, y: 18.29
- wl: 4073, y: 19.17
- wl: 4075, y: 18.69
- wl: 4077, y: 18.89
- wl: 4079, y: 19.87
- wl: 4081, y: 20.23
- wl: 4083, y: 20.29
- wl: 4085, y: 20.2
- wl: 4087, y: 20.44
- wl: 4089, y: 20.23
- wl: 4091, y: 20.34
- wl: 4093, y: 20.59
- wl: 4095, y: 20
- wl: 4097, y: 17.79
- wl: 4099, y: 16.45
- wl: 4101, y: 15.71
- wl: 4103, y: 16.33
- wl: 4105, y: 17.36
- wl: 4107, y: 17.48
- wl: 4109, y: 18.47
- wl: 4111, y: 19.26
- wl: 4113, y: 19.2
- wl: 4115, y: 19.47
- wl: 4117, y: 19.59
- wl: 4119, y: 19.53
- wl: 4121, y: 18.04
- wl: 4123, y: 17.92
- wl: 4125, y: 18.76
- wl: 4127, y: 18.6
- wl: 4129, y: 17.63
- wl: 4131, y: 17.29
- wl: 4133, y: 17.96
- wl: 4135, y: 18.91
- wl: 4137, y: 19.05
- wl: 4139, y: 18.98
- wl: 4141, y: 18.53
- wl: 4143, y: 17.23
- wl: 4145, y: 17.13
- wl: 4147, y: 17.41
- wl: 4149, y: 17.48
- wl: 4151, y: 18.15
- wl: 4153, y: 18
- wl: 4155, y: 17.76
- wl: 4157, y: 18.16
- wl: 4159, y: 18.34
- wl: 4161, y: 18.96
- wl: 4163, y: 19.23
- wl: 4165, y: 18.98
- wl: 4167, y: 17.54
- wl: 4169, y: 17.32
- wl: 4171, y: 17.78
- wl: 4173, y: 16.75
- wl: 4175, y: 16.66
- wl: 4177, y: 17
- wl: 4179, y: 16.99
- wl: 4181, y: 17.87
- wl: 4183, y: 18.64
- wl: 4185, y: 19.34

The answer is -1.35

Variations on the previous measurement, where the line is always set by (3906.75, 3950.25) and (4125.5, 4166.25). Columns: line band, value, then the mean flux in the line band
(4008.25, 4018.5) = -4.5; 19.4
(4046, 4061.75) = -3.4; 18.1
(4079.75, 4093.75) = -3.7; 20.3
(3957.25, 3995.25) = 0.2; 12.2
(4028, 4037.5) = -2.8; 18.3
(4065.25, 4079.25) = -2.2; 18.1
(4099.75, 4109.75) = -0.2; 17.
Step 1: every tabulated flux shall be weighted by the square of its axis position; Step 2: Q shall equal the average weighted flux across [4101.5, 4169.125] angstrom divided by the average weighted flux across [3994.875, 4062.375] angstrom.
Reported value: 1.0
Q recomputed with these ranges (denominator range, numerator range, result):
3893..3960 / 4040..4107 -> 1.77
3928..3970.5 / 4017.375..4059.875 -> 2.08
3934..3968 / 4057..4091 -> 1.96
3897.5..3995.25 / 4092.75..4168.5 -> 1.73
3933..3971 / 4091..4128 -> 2.04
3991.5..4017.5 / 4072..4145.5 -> 1.04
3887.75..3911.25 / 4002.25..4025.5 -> 1.57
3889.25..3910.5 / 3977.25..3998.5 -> 1.31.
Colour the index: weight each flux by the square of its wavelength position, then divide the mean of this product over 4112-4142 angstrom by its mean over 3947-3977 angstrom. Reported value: 1.97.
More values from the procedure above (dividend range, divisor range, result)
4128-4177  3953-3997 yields 1.57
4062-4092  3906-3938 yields 2.00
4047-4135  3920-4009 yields 1.60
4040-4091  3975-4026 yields 1.09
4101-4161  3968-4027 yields 1.17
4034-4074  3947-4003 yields 1.42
